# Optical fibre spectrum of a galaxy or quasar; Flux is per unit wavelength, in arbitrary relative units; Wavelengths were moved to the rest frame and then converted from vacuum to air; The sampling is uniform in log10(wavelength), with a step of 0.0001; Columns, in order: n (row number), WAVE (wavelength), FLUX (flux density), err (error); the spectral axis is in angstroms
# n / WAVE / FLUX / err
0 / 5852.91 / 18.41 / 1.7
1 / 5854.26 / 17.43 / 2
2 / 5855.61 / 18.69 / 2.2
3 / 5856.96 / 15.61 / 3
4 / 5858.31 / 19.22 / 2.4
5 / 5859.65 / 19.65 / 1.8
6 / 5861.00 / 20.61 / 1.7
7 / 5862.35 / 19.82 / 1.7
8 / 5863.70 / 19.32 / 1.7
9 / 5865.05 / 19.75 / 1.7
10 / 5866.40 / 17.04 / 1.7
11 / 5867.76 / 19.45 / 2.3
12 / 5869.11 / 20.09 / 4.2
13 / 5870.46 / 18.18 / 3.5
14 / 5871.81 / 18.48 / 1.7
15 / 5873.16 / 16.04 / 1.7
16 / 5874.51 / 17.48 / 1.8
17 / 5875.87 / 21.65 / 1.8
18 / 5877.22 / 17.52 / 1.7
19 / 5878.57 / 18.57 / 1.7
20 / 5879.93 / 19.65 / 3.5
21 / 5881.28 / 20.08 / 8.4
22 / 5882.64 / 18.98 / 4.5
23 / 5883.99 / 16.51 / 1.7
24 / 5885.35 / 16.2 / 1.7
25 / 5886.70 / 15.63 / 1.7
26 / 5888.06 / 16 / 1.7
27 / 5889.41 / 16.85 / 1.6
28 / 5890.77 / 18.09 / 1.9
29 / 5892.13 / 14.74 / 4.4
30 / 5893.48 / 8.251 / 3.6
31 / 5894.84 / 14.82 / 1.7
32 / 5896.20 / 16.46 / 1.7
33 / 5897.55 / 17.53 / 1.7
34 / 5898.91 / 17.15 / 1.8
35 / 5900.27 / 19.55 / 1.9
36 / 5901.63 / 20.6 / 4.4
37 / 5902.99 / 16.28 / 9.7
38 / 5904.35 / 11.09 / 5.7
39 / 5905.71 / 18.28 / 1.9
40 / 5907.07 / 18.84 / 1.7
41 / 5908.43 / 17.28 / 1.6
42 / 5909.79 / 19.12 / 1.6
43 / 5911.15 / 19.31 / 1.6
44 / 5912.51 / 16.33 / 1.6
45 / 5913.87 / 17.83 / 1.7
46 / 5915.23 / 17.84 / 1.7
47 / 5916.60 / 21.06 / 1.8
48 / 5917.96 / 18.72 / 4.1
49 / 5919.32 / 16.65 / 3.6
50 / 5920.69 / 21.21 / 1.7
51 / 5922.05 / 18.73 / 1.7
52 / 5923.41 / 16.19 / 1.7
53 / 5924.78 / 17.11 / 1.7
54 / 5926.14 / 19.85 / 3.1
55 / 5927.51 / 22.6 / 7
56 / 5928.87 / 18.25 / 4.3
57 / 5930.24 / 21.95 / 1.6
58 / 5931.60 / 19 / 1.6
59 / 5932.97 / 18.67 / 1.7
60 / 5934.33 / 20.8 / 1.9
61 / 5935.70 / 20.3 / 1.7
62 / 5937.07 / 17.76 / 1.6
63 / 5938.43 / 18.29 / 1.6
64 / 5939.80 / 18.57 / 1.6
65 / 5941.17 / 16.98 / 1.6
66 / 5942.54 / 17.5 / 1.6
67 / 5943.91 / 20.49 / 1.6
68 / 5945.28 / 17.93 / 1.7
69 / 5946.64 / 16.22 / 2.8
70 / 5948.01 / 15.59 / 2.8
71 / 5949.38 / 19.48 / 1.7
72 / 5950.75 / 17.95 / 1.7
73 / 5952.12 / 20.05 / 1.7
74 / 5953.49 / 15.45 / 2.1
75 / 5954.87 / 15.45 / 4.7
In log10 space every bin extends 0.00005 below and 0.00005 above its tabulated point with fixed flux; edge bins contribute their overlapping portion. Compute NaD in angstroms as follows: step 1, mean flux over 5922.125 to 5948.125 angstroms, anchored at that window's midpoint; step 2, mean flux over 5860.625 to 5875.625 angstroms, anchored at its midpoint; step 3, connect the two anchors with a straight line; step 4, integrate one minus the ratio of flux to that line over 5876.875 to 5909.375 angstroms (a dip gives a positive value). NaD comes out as 3.25 angstroms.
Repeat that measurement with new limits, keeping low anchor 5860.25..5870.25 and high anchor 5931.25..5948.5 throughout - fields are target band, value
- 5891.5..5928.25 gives 2.3 angstroms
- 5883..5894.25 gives 2.2 angstroms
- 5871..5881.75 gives 0.3 angstroms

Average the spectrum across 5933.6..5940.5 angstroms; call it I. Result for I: 19.1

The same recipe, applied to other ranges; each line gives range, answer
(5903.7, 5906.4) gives 14.7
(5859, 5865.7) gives 19.8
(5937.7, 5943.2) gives 17.8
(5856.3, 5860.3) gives 18.2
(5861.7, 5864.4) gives 19.6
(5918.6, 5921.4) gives 18.9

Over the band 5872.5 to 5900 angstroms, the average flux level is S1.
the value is 16.9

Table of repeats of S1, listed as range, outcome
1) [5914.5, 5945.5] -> 19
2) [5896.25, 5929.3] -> 18.2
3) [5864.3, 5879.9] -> 18.6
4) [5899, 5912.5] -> 17.7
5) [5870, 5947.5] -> 17.9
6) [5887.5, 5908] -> 16.3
